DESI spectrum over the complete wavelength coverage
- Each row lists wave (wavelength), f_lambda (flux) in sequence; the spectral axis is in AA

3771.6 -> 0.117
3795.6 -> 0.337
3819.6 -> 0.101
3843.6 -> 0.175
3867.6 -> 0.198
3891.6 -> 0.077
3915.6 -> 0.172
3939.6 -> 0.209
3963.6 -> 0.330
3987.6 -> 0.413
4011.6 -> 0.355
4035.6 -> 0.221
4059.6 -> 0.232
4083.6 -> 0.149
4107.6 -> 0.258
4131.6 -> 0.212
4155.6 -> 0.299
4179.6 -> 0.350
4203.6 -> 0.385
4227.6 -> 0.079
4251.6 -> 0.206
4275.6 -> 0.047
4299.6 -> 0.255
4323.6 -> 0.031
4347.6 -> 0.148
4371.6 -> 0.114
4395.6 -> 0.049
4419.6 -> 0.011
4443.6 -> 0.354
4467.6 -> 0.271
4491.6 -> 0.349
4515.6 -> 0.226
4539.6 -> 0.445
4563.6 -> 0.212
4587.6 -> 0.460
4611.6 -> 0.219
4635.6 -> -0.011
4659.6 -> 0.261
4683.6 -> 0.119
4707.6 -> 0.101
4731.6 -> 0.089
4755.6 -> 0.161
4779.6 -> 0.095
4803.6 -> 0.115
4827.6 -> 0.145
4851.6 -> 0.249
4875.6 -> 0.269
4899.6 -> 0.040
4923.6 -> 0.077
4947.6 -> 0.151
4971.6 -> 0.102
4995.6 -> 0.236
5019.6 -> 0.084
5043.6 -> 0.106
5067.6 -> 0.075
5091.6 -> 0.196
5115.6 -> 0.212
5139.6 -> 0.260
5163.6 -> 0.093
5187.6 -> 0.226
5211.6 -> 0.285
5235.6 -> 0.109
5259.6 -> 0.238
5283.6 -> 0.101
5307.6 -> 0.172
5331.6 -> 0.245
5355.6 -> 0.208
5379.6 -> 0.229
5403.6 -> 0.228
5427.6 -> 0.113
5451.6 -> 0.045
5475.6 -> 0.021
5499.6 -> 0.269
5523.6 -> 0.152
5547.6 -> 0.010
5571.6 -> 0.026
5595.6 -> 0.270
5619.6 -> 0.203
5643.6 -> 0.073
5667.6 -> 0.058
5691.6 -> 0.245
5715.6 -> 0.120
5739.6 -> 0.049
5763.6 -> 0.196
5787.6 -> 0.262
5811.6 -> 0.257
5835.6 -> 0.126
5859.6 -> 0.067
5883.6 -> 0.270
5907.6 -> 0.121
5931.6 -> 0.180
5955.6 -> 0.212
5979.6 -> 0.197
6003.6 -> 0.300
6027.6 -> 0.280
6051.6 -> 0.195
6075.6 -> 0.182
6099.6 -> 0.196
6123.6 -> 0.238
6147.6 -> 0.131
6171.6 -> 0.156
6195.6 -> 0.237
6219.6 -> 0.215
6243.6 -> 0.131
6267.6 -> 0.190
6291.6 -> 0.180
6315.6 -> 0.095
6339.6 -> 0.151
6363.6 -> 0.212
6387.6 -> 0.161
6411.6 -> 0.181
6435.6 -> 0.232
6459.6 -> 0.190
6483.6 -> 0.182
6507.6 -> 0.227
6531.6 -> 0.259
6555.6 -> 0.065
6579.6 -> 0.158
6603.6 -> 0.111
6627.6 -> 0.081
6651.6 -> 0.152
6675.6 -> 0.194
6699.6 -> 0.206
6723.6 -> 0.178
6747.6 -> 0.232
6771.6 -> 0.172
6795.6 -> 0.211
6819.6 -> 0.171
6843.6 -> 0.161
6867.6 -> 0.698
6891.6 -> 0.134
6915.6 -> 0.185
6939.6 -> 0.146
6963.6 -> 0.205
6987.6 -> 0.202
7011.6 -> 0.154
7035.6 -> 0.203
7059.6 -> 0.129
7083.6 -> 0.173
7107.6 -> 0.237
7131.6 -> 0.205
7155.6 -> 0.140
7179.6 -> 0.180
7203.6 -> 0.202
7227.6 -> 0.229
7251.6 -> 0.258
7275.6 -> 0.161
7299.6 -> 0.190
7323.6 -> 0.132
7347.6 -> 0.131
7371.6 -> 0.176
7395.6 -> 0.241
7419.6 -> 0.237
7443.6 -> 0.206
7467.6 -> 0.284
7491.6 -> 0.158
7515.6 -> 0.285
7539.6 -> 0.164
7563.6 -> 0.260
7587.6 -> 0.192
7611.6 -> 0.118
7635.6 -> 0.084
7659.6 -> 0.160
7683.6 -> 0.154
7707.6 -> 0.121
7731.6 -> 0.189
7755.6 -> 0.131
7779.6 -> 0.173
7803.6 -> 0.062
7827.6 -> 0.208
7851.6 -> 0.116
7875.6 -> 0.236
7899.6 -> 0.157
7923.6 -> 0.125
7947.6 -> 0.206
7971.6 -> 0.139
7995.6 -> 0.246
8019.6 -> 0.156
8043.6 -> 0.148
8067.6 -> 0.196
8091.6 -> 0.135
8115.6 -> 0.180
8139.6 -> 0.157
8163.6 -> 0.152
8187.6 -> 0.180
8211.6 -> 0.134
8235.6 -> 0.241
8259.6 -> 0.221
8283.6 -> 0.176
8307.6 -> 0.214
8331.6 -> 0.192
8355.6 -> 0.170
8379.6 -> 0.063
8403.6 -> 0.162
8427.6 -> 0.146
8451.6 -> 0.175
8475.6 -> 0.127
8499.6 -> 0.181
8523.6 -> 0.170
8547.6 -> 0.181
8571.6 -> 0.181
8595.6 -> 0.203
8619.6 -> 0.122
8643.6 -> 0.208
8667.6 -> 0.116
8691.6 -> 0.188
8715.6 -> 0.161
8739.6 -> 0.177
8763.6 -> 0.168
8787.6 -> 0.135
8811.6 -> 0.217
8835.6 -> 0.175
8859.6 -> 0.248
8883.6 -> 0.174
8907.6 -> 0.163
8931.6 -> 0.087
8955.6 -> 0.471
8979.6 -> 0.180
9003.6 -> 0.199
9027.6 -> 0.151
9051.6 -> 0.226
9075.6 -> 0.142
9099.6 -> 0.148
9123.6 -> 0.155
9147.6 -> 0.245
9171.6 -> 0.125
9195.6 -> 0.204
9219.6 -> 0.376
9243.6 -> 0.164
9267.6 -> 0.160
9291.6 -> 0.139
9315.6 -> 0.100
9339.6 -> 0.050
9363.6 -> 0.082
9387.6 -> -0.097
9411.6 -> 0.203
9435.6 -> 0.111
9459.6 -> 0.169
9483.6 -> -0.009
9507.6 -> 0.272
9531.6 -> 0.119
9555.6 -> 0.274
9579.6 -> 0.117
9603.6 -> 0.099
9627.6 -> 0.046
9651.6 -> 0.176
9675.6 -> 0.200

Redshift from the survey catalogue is 0.843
